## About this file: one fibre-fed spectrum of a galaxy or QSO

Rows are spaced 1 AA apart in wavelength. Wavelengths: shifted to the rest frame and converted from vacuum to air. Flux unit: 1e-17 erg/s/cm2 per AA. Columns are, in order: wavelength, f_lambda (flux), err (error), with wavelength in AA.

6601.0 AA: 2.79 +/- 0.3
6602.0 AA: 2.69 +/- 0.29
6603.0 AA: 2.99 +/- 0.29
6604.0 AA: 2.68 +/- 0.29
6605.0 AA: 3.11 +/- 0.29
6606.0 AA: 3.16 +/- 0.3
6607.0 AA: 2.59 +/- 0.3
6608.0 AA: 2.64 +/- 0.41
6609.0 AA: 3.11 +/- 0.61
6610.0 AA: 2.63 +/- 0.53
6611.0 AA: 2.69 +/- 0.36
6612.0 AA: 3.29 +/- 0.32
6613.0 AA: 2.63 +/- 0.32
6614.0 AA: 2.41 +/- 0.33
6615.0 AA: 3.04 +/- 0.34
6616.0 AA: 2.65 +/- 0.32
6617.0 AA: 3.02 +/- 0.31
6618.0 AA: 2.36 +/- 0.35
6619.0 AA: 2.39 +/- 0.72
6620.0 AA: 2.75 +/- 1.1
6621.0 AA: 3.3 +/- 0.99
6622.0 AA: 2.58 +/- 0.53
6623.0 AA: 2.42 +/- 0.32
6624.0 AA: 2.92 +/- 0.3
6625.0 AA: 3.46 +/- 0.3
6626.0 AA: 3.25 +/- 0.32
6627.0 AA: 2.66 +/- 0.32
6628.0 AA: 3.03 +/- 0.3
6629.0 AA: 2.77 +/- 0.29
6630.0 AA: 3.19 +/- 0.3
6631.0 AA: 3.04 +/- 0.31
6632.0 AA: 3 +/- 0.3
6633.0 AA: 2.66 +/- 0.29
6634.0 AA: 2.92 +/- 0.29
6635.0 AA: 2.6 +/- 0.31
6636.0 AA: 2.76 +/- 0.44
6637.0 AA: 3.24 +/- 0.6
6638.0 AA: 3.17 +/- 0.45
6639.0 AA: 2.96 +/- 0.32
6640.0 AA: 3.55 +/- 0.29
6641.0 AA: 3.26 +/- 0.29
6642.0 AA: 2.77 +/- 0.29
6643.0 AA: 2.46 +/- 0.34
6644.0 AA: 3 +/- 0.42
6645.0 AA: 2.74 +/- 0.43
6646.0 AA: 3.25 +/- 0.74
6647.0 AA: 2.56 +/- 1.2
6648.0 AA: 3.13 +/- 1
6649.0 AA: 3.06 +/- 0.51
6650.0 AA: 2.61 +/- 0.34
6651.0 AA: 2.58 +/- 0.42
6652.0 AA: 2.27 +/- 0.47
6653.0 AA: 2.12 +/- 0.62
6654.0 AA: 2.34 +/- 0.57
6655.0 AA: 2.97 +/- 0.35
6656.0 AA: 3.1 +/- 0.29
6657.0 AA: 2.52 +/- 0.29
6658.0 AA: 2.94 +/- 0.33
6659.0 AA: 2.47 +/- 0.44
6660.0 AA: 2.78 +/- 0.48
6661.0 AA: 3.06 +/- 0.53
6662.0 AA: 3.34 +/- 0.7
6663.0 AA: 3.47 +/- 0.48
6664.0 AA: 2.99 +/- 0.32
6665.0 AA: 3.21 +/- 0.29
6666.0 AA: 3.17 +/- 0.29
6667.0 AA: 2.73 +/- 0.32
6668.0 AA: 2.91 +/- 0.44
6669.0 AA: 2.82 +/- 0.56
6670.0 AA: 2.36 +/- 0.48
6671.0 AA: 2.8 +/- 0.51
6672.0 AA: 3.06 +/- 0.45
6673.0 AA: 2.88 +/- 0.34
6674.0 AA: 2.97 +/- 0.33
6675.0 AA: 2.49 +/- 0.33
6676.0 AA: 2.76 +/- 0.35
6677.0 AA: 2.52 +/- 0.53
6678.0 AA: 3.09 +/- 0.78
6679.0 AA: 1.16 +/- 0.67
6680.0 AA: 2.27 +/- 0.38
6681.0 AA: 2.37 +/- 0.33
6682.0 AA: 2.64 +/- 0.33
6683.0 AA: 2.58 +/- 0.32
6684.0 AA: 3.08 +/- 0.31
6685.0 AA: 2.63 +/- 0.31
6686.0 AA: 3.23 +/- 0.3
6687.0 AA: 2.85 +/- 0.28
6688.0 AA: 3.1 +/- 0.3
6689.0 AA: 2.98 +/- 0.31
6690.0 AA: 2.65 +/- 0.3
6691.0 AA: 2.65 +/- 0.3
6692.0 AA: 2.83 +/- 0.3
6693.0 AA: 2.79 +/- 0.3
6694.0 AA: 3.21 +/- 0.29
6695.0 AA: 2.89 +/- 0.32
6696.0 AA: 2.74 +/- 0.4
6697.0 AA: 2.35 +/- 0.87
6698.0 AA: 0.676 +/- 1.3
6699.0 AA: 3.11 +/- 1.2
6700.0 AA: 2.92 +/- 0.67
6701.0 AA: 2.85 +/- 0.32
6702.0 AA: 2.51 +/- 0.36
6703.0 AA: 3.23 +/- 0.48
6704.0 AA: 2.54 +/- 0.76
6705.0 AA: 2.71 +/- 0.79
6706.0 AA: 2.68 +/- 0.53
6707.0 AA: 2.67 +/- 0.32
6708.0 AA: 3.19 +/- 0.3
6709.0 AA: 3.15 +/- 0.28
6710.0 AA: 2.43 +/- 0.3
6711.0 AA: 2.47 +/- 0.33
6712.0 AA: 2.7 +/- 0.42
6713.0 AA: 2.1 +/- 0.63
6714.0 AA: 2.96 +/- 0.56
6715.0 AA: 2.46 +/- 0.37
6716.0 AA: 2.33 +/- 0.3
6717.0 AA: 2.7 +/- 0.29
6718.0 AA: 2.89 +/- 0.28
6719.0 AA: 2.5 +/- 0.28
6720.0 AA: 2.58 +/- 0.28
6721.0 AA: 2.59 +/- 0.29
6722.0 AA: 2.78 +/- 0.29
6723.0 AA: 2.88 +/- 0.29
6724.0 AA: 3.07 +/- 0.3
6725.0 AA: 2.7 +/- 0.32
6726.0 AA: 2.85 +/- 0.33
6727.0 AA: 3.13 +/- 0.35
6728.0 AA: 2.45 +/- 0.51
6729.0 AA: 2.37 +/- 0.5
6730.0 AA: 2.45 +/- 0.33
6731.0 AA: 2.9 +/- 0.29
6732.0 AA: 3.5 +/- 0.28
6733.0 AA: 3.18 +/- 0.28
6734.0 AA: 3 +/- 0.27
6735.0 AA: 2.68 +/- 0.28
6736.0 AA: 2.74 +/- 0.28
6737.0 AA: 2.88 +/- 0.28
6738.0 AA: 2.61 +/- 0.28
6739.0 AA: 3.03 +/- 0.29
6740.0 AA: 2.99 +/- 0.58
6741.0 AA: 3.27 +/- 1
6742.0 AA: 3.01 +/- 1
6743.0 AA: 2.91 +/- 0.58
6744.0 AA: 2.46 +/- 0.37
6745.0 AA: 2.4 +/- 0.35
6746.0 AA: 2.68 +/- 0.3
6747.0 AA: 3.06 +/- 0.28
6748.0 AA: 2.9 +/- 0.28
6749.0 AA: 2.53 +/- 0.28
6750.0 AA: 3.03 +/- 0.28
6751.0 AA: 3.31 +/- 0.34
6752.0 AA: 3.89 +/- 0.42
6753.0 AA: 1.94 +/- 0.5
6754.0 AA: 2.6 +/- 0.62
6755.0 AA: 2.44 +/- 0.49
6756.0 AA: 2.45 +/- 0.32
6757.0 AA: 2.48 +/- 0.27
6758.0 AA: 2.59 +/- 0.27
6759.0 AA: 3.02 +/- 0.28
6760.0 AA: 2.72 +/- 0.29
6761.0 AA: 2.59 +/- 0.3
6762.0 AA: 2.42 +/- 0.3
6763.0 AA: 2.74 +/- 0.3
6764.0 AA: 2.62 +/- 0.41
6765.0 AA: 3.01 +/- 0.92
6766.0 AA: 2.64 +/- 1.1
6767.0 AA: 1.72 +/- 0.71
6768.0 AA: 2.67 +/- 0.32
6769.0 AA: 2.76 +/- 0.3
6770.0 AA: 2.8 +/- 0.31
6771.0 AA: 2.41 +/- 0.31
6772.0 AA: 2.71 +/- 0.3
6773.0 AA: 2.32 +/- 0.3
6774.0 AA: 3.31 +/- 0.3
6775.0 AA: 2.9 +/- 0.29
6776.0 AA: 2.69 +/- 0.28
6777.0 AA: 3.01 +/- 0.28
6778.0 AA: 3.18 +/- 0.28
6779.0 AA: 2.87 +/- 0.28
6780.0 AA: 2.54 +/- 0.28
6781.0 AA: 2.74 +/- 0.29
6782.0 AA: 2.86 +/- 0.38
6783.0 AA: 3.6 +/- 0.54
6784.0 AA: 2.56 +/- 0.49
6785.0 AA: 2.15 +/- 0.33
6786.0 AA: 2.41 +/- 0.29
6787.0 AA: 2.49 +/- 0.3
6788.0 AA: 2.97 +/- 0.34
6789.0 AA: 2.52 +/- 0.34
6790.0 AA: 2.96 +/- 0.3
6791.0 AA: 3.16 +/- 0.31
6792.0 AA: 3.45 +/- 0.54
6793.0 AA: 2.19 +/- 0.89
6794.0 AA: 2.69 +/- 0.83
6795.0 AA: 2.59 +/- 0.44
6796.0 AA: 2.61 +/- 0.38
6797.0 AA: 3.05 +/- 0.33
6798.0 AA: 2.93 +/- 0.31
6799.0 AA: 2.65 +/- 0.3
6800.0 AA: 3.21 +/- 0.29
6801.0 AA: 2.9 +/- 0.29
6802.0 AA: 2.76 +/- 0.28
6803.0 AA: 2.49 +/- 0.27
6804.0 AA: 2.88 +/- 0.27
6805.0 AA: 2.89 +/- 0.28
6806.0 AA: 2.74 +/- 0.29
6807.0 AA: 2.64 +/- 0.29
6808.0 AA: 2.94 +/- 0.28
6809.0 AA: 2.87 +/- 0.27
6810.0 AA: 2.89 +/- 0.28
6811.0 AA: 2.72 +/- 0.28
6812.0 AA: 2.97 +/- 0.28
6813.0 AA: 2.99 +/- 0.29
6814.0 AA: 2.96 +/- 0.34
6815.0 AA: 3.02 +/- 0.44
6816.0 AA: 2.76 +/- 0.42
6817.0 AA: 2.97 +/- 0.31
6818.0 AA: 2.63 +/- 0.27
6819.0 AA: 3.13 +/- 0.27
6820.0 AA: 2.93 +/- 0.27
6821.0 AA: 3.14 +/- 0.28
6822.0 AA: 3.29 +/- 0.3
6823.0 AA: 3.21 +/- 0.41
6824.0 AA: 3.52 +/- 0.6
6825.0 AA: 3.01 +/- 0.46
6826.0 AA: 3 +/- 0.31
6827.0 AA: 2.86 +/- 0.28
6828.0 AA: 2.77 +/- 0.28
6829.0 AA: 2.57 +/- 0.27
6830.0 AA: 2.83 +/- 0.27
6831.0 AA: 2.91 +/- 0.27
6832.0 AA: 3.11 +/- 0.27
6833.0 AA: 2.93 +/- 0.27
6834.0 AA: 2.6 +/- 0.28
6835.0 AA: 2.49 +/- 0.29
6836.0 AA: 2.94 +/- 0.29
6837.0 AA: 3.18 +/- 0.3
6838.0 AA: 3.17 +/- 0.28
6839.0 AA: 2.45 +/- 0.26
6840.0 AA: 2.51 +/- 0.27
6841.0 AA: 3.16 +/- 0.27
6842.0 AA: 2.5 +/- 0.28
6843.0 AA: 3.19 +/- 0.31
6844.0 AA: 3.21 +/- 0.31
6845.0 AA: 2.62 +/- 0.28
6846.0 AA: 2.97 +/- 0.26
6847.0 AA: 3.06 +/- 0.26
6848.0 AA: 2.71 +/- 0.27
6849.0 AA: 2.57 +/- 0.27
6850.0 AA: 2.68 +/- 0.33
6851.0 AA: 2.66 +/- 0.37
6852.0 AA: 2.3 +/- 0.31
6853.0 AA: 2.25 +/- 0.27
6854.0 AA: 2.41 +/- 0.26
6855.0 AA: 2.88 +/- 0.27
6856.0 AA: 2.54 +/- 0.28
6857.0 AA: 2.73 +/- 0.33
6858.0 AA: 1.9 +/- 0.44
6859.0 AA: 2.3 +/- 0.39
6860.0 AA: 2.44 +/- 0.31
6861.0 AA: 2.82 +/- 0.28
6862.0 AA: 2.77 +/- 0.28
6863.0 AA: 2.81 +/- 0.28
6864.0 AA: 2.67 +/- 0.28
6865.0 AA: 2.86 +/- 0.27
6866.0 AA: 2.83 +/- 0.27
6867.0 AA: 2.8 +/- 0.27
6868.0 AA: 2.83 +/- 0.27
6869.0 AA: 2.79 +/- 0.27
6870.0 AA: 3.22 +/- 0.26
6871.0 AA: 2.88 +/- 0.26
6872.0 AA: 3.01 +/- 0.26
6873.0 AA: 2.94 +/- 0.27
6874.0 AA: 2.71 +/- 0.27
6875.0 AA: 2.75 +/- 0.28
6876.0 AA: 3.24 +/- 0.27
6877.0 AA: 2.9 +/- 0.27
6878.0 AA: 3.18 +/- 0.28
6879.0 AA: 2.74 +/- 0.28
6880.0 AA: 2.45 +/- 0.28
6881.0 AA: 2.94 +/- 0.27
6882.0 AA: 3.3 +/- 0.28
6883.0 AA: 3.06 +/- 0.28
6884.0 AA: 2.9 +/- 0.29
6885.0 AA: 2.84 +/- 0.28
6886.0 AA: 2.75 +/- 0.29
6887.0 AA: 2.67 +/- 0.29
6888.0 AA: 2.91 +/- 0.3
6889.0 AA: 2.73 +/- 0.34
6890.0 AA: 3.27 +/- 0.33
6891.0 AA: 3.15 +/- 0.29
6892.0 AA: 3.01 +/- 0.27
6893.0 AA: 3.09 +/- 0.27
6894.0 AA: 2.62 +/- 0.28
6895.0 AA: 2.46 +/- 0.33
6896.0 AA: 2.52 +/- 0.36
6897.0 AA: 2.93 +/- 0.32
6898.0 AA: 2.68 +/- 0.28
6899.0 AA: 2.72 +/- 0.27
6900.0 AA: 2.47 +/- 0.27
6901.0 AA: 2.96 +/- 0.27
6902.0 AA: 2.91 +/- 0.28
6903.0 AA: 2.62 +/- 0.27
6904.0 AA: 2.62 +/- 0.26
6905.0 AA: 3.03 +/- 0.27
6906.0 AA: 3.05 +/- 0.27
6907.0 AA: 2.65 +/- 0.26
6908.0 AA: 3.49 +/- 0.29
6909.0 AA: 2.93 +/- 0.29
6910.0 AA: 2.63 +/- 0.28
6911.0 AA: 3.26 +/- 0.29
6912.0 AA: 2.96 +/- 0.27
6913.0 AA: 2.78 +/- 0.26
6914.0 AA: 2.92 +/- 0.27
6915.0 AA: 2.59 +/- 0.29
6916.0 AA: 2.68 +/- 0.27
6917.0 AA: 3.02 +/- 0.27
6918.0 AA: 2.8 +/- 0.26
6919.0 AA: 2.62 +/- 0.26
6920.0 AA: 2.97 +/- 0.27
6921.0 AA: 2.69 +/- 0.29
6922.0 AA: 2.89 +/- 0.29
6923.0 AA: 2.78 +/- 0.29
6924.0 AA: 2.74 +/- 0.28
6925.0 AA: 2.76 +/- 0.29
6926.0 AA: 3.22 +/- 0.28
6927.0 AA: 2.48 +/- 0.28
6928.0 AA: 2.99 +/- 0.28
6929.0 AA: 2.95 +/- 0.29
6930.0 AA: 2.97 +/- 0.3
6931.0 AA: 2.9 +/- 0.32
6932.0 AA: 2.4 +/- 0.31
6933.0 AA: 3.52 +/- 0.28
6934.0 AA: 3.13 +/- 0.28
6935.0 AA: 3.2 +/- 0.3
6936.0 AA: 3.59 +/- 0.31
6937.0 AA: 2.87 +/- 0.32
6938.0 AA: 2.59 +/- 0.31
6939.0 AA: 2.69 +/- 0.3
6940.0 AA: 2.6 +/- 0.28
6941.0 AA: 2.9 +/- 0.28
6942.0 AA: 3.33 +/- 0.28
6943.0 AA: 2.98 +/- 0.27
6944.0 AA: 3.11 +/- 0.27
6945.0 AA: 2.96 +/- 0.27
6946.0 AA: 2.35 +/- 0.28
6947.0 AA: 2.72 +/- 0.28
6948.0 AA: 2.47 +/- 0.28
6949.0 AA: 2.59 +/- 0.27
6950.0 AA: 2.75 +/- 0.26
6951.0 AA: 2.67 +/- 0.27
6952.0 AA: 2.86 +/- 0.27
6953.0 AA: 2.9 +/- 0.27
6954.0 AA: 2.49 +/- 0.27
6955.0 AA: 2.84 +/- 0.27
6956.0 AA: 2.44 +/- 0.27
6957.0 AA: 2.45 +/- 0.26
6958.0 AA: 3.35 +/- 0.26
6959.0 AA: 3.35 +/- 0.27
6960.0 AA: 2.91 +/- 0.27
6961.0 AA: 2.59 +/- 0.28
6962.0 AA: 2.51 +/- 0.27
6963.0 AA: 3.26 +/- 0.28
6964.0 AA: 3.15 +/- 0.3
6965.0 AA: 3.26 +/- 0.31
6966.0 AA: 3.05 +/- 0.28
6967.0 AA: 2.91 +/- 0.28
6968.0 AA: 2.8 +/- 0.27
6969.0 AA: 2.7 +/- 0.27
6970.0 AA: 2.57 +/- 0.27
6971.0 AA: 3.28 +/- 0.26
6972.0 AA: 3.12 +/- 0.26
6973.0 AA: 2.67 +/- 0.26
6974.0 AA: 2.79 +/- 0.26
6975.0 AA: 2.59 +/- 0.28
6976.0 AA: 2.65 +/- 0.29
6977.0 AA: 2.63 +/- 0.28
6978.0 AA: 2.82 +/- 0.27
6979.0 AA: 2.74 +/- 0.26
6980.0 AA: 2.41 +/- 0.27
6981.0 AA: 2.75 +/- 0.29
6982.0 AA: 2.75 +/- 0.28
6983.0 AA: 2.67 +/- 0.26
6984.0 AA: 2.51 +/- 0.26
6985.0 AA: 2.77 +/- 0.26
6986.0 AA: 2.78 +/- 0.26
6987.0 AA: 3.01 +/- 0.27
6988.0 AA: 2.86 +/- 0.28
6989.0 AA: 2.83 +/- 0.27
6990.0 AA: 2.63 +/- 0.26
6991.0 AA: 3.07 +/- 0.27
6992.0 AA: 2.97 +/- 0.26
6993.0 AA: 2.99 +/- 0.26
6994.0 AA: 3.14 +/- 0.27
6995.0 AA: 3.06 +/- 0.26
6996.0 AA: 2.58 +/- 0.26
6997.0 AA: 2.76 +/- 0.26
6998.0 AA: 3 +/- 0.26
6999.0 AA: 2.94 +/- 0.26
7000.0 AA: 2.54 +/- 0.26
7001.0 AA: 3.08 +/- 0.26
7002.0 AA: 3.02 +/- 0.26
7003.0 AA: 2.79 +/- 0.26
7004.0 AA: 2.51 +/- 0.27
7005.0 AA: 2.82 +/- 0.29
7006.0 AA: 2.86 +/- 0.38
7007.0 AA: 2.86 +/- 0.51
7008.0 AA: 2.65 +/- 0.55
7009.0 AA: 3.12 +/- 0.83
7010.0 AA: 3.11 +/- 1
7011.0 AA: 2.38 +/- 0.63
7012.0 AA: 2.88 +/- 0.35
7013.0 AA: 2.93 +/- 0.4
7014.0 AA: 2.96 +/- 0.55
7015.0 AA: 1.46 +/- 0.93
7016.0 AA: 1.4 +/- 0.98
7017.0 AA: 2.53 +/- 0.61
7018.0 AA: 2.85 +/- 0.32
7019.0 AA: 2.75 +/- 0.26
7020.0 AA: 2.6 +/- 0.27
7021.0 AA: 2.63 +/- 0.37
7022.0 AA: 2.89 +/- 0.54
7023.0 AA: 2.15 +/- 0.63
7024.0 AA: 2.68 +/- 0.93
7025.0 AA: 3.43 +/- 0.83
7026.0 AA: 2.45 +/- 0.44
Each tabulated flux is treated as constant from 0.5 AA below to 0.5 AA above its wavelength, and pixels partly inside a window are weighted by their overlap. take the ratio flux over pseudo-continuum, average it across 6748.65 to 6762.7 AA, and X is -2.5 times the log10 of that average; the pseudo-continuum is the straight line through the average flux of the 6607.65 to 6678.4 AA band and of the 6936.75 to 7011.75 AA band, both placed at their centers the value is 0.049 mag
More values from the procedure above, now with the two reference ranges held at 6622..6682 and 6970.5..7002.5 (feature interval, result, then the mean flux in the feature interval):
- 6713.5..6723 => 0.067 mag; 2.66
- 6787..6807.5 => 0.008 mag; 2.81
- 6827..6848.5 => -0.010 mag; 2.85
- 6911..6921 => -0.002 mag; 2.83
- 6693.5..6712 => 0.056 mag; 2.69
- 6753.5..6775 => 0.079 mag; 2.63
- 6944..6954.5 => 0.051 mag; 2.7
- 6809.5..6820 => -0.030 mag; 2.91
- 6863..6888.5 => -0.023 mag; 2.89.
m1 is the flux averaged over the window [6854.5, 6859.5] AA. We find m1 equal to 2.47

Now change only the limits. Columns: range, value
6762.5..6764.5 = 2.68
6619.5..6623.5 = 2.76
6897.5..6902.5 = 2.75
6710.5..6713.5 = 2.42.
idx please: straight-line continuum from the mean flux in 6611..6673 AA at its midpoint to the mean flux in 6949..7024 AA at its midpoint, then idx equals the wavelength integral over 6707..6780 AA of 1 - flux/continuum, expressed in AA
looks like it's 2.2 AA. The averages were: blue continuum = 2.87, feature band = 2.75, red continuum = 2.77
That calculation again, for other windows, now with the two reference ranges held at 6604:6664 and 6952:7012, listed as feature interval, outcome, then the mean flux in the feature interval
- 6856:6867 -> 0.9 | 2.62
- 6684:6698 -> 0.4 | 2.77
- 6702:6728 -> 1.2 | 2.72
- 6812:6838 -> -1.0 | 2.95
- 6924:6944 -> -0.8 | 2.95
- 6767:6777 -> 0.5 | 2.69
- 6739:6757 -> 0.2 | 2.81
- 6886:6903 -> 0.2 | 2.81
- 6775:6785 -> 0.0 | 2.86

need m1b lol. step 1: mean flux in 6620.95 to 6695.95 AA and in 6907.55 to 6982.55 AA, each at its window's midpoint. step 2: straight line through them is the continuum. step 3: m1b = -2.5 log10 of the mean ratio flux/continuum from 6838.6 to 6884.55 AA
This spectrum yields 0.03 mag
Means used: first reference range 2.84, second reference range 2.85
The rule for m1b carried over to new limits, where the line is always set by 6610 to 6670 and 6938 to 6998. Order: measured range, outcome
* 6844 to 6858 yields 0.078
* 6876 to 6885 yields -0.043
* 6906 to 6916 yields -0.031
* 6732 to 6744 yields -0.034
